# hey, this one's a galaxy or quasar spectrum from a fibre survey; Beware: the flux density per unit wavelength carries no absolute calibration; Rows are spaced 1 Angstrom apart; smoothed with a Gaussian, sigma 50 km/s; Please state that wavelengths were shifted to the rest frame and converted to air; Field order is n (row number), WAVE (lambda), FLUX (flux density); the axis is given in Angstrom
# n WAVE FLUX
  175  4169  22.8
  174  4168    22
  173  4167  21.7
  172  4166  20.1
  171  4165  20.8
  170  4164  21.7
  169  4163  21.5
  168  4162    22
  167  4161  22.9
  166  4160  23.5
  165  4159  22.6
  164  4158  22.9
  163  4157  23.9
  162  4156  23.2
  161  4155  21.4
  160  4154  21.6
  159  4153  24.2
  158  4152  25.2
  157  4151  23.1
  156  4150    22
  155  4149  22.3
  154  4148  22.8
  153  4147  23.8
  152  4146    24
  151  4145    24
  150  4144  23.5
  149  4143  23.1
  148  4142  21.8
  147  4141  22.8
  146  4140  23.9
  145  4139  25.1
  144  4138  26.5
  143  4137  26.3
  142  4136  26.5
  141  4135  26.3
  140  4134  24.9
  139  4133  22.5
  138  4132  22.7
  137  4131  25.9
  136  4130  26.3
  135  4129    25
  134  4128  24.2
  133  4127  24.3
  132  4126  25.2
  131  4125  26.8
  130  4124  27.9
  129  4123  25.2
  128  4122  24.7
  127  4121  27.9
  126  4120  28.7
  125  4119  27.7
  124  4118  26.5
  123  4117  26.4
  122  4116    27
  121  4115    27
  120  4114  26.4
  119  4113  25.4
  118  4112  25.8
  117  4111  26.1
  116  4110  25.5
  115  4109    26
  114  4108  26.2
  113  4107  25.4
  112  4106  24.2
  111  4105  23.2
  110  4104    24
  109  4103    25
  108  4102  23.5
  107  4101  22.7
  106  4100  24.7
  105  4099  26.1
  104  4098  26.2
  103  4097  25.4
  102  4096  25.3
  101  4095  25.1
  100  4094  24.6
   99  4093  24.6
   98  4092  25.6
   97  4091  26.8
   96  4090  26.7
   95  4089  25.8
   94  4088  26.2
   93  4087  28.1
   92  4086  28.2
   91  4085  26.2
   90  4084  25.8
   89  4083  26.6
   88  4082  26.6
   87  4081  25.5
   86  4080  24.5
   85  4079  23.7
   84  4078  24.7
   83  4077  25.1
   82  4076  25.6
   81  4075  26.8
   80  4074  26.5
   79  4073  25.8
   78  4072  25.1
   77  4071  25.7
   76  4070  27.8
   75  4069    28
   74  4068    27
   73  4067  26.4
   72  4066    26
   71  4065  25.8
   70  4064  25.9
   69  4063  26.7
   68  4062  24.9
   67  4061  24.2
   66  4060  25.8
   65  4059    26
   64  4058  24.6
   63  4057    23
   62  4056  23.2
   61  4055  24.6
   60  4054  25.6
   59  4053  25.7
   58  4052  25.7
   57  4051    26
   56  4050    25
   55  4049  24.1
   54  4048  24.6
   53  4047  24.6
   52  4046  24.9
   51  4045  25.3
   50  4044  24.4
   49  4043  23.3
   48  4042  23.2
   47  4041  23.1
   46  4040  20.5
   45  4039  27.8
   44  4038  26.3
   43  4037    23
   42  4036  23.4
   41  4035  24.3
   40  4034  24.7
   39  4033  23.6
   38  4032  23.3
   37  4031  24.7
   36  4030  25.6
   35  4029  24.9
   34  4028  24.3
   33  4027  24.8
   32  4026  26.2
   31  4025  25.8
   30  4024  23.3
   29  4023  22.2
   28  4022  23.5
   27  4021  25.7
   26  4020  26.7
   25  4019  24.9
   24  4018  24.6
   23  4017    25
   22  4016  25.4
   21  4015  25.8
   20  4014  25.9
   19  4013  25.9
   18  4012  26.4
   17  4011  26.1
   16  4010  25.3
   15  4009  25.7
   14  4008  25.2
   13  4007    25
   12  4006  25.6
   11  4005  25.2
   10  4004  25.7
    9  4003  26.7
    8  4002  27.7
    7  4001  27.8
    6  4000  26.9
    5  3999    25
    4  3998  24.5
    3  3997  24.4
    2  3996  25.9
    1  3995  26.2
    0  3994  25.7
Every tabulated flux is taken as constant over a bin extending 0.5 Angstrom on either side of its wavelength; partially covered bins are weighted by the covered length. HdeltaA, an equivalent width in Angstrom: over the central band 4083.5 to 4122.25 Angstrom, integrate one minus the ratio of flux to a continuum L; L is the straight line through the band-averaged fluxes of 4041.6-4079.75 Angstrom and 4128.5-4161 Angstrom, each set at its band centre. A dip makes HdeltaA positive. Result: -2.0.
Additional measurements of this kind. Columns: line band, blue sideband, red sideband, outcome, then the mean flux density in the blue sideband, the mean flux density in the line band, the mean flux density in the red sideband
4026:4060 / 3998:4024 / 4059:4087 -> 1.64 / 25.5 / 24.5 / 26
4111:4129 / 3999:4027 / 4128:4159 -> -1.53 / 25.5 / 26.3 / 23.9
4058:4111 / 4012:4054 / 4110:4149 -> -1.37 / 24.7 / 25.6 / 25.3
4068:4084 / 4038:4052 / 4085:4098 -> -0.24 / 24.5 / 25.9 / 26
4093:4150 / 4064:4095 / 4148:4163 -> -1.88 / 26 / 25.1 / 22.9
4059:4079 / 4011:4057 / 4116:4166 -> -1.13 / 24.7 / 25.9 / 24.2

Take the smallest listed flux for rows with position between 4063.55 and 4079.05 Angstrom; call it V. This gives 23.7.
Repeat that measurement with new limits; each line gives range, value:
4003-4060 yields 20.5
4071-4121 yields 22.7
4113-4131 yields 24.2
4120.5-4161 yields 21.4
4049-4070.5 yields 23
